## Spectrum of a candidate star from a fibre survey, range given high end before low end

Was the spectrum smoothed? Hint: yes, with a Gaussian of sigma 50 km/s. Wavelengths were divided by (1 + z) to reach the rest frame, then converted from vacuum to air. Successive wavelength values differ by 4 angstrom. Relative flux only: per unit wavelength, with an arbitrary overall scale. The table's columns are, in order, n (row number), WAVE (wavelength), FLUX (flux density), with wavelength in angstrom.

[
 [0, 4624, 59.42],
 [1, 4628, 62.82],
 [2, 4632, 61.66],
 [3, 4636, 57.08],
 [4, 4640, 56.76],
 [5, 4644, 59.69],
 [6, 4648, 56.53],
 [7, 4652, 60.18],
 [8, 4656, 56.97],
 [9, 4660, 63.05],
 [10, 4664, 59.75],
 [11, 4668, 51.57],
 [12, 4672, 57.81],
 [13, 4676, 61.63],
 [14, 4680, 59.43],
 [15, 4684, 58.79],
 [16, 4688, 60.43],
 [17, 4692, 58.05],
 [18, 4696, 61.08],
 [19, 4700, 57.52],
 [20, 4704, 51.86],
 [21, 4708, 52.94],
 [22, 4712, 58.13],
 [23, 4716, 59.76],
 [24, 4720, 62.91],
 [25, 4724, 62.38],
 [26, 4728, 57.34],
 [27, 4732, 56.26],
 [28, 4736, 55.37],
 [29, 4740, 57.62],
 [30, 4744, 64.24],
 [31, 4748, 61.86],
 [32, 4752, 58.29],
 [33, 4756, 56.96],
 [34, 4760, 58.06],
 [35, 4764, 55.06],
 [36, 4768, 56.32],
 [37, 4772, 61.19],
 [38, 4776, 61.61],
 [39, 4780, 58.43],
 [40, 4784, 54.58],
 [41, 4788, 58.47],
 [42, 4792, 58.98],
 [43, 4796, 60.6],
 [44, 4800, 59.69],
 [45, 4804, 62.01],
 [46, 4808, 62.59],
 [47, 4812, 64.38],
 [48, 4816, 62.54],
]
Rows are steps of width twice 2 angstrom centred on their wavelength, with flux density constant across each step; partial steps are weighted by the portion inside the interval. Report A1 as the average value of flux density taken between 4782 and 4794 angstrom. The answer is 57.3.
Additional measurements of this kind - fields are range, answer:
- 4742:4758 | 60.3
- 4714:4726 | 61.7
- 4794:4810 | 61.2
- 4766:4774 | 58.8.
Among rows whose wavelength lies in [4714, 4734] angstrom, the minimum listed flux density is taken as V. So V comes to 56.26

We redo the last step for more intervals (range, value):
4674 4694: 58.05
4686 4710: 51.86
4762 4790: 54.58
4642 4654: 56.53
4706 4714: 52.94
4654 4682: 51.57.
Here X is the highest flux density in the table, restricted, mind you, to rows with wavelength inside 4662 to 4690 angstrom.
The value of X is 61.63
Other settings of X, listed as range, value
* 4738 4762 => 64.24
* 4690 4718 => 61.08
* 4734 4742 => 57.62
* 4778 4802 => 60.6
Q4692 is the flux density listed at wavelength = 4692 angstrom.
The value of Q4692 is 58.05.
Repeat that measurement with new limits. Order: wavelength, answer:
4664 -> 59.75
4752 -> 58.29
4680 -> 59.43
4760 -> 58.06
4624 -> 59.42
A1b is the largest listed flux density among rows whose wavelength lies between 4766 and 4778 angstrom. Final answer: 61.61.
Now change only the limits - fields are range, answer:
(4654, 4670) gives 63.05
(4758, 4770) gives 58.06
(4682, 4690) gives 60.43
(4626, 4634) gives 62.82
